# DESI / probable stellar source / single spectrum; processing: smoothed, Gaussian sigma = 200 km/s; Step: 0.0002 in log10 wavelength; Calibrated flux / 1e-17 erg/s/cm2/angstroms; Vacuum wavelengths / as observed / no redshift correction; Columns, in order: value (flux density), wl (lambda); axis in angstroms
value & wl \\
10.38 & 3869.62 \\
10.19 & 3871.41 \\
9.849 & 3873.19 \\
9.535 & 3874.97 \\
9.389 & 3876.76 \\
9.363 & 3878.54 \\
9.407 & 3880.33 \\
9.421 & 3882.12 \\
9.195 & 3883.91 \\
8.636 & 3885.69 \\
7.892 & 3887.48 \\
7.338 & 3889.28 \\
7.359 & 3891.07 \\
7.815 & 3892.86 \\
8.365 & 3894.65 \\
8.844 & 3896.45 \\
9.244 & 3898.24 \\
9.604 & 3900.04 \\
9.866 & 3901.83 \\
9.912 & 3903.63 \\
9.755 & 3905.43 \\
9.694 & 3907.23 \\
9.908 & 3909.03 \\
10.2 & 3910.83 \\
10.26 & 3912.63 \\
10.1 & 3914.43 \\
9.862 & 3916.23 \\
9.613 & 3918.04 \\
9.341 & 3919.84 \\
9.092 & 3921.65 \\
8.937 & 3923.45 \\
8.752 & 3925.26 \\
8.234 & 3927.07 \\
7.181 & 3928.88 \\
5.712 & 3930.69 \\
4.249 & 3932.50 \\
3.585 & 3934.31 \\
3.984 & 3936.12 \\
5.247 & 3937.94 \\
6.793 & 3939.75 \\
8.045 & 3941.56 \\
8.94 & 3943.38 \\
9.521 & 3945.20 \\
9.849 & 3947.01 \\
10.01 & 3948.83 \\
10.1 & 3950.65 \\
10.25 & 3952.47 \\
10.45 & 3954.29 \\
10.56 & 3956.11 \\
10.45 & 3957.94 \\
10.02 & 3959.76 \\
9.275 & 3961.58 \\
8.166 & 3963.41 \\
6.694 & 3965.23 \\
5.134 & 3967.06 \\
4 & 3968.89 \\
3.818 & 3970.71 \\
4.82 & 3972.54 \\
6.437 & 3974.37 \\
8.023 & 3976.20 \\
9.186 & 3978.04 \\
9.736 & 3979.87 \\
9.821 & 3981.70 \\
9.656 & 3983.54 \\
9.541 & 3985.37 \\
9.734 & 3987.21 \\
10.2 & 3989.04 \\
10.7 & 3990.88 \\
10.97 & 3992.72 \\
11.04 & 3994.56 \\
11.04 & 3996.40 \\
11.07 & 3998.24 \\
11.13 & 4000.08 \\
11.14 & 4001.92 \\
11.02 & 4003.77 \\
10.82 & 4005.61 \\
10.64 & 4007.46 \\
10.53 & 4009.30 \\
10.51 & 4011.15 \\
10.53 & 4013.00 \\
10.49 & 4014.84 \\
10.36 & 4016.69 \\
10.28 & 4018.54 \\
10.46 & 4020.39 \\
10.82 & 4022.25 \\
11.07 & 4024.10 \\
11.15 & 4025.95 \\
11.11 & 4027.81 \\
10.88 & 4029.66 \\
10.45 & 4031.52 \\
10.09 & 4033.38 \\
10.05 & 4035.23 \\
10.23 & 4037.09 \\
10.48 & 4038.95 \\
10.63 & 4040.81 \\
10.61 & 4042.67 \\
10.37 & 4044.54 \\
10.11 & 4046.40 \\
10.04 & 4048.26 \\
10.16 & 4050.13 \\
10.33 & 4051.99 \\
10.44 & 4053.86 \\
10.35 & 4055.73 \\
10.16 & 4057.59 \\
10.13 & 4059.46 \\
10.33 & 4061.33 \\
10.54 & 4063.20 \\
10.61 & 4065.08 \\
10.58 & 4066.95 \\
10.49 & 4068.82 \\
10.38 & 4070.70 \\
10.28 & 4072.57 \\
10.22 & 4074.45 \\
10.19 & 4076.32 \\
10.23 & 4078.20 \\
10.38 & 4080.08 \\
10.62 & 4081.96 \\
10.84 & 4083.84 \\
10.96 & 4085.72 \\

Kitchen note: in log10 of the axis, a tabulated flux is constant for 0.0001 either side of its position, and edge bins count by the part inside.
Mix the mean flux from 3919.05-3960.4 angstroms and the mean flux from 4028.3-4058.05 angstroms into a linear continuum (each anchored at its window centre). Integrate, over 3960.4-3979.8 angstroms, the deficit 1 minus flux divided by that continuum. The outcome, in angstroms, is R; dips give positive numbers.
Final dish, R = 4.6 angstroms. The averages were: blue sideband 8.22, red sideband 10.4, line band 6.74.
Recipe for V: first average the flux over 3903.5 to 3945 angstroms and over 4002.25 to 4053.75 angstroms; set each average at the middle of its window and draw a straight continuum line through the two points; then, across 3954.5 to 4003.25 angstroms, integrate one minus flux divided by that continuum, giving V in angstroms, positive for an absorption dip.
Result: 2.3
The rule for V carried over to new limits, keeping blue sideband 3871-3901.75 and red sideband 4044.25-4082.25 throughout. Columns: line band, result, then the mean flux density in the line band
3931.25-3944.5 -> 4.9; 5.89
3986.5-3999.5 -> -1.3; 10.7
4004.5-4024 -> -1.2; 10.6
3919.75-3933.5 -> 2.5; 7.56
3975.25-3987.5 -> 0.4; 9.35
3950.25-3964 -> -0.7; 9.94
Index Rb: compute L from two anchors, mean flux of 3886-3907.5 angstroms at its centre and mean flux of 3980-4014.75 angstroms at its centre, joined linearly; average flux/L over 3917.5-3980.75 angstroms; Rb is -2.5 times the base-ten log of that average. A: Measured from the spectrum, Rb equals 0.23 mag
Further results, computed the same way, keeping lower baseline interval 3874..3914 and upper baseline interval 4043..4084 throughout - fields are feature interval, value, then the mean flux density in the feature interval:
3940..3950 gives 0.04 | 9.13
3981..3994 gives -0.03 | 10.1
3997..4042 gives -0.07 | 10.7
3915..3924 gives -0.01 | 9.42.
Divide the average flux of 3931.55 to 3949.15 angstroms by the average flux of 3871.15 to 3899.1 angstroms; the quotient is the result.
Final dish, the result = 0.78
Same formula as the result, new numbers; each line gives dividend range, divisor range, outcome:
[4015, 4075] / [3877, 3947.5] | 1.24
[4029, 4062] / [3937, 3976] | 1.29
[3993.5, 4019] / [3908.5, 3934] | 1.26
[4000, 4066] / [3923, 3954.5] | 1.37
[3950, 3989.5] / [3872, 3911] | 0.93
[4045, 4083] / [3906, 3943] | 1.30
